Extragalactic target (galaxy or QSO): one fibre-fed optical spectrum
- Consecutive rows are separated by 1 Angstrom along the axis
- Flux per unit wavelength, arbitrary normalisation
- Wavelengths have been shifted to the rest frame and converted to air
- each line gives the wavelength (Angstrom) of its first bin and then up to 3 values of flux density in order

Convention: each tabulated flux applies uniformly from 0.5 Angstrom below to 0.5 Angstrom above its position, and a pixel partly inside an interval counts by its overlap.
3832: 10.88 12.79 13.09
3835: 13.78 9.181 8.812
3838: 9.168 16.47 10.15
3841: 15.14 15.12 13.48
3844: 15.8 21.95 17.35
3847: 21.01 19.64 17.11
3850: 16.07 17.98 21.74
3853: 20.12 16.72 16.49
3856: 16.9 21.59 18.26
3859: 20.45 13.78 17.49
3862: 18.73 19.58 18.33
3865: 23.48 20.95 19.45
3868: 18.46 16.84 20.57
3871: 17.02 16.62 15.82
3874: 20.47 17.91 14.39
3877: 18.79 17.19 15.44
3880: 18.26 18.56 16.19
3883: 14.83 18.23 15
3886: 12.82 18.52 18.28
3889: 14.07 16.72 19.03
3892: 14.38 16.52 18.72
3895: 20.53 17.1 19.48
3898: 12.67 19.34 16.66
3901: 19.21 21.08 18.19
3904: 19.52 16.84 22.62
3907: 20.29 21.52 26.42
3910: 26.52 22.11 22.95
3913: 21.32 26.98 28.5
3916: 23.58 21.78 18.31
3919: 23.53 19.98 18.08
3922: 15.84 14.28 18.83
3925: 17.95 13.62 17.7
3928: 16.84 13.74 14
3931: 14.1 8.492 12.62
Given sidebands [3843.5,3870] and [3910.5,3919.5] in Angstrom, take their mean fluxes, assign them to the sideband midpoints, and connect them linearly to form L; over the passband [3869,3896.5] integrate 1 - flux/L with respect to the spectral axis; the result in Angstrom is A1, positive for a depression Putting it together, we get 4.8 Angstrom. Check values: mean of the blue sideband 18.7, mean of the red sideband 23.2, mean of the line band 17.1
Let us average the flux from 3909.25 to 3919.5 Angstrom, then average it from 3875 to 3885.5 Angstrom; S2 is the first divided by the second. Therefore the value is 1.41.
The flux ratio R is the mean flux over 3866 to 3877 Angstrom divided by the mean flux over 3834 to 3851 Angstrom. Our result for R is 1.2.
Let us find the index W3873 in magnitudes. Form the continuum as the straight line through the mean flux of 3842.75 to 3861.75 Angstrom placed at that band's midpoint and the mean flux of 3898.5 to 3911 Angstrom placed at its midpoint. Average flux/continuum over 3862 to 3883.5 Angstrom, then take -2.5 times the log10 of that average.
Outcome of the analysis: 0.06 mag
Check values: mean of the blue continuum 18.2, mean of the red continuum 20.7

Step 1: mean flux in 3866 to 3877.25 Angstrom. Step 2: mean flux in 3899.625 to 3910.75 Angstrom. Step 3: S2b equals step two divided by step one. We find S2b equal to 1.16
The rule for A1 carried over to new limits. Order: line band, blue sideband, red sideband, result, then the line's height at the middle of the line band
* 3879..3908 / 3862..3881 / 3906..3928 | 2.9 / 19.6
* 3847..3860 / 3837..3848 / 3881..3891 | -2.3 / 15.7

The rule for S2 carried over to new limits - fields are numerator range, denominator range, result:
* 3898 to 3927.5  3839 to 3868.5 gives 1.13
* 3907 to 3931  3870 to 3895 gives 1.18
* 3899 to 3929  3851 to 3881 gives 1.10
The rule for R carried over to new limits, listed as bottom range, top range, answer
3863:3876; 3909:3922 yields 1.21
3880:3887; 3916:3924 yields 1.17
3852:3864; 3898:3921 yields 1.17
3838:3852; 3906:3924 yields 1.31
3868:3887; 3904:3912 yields 1.30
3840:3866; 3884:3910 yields 1.02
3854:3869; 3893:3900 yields 0.95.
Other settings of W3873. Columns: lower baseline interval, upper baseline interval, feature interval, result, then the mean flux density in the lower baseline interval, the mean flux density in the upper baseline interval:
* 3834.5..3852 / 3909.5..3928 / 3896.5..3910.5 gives -0.03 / 15.4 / 20.6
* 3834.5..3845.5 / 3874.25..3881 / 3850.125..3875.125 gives -0.18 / 13.6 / 17.2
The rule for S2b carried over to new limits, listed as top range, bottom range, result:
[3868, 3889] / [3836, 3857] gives 1.04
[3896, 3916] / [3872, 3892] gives 1.26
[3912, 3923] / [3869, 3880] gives 1.23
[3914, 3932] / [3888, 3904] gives 1.03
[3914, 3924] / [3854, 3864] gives 1.14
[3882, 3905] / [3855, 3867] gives 0.91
